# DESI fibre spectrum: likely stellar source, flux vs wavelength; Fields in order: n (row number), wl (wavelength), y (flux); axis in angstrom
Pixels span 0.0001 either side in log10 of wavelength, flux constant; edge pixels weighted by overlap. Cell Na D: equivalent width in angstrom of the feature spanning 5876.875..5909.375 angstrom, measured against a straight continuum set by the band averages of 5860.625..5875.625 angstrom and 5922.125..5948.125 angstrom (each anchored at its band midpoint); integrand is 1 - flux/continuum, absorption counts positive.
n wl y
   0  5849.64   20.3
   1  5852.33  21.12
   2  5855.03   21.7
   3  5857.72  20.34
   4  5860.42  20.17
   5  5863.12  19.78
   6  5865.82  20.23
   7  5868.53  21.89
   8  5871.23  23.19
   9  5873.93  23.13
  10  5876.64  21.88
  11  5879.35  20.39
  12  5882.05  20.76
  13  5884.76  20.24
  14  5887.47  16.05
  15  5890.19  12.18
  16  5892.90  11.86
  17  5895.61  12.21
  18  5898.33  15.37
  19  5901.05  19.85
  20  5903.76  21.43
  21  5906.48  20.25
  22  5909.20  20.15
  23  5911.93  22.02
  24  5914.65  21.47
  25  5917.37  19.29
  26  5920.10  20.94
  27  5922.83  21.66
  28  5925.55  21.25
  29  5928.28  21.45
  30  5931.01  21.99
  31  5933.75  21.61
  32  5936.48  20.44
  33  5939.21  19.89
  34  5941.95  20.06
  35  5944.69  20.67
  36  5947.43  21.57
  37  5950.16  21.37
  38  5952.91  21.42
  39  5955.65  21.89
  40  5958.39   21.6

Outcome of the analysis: 5.7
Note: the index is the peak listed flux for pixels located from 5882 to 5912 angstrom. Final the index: 22.02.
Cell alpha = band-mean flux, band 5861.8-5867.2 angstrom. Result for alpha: 20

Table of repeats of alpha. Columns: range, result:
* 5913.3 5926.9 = 20.9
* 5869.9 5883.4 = 21.9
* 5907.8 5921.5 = 20.8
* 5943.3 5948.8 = 21.1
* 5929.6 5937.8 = 21.3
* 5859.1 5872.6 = 21.1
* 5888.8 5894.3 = 12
